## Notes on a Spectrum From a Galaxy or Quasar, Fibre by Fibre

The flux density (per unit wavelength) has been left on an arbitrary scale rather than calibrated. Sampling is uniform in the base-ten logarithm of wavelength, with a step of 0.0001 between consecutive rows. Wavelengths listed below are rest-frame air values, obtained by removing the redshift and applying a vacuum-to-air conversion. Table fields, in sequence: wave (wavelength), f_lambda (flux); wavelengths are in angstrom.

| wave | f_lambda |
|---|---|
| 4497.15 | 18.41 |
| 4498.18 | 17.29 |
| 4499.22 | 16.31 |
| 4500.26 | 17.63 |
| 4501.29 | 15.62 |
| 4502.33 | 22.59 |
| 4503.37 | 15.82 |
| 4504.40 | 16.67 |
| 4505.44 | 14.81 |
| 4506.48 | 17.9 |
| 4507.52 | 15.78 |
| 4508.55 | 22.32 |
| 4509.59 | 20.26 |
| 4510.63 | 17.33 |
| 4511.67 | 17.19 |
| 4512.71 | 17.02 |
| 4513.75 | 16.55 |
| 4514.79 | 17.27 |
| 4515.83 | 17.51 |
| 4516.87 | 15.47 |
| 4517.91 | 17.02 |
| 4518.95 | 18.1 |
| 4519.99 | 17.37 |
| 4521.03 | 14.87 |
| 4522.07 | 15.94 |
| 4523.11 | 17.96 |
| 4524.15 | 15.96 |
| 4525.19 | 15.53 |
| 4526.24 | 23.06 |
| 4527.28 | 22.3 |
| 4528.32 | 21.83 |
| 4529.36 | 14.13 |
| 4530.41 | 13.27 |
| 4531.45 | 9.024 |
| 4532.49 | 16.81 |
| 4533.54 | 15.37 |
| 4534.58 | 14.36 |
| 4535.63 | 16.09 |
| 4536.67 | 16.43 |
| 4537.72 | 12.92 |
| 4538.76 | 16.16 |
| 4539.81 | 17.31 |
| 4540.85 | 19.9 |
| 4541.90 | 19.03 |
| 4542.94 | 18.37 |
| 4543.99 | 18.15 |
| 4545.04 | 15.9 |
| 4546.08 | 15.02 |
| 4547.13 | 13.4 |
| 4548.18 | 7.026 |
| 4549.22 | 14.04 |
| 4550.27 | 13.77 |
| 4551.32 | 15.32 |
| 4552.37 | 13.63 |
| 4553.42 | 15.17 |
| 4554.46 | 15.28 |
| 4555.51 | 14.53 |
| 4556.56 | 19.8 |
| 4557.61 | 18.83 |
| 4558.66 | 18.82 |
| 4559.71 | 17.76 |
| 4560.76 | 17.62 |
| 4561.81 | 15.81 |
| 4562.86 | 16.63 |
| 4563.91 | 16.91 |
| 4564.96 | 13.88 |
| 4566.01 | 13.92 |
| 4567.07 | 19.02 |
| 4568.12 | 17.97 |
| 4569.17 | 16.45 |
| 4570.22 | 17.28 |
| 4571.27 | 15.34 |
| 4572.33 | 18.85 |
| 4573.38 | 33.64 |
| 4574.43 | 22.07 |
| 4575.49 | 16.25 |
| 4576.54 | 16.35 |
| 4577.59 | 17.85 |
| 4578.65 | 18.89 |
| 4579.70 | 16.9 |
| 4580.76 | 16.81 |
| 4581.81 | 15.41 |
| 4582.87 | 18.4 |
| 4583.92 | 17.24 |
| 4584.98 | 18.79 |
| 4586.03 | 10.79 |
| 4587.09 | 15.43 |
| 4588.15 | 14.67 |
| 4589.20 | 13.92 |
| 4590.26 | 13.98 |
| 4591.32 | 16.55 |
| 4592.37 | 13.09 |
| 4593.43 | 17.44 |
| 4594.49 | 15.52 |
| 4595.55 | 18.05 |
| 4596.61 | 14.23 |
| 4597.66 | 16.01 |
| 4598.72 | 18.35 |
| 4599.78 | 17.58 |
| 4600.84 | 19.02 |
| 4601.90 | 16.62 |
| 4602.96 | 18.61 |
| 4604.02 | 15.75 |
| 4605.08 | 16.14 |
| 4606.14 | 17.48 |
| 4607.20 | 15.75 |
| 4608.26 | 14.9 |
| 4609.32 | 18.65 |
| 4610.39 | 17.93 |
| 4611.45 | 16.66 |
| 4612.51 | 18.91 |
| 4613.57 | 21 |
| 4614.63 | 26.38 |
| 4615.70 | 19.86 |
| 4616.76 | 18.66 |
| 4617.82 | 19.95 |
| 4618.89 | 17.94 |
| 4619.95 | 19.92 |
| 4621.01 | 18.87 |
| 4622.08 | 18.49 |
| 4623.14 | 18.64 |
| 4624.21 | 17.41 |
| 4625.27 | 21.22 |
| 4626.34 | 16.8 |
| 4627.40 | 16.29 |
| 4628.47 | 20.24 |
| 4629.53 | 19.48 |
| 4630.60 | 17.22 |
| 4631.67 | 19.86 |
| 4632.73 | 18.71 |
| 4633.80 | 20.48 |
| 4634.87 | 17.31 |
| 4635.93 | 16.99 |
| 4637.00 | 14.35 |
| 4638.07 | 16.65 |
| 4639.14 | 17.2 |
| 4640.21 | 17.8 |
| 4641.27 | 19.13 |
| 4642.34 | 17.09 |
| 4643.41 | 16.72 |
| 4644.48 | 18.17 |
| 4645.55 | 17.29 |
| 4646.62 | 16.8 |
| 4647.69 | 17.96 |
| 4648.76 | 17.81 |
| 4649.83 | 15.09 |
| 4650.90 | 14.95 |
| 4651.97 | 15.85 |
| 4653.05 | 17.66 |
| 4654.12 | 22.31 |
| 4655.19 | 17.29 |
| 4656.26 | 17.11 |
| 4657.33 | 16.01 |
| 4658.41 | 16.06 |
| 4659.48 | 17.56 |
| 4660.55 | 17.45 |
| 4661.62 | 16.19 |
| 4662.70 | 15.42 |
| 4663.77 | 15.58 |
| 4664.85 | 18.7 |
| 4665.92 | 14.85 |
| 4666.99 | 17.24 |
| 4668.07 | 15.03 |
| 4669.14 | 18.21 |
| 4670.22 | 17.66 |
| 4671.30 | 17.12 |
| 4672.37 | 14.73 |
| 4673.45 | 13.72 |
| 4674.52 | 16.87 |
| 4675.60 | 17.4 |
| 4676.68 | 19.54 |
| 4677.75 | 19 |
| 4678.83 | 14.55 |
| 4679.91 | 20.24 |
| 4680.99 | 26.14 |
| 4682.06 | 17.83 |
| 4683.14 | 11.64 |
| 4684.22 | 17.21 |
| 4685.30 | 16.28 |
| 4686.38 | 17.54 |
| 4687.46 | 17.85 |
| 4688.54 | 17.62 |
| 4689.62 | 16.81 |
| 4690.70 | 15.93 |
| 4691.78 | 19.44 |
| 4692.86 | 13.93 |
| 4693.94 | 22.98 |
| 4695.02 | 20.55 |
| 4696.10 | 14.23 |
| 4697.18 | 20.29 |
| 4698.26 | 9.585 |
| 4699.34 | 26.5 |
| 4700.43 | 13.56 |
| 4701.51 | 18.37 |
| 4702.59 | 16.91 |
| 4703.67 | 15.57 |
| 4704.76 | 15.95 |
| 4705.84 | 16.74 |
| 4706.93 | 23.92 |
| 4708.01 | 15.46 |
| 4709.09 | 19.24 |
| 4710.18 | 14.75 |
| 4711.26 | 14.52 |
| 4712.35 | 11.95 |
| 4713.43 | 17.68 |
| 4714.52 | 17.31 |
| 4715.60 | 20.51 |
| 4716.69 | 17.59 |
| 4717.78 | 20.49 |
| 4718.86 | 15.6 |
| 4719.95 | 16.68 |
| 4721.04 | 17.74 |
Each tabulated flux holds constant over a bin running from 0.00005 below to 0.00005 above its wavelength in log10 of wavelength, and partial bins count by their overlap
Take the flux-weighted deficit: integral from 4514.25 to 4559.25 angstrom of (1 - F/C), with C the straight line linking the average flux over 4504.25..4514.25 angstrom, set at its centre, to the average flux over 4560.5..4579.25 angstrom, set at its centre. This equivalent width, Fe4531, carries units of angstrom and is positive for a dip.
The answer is 4.0 angstrom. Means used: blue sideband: 17.6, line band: 16.2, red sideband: 18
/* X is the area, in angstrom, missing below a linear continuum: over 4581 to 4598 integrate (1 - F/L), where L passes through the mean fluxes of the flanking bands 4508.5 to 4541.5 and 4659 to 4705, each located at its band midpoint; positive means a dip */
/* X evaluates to 1.41 angstrom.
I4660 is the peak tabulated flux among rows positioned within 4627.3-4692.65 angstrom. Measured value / 26.14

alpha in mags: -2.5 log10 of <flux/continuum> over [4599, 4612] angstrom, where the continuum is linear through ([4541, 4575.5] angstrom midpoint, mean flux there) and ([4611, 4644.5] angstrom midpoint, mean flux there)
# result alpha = 0.057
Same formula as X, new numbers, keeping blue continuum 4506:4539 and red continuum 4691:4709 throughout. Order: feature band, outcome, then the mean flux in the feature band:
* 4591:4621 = -0.9 angstrom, 17.8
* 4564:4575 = -1.1 angstrom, 18.7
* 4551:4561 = 0.2 angstrom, 16.7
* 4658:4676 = 1.2 angstrom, 16.5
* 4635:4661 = 0.5 angstrom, 17.1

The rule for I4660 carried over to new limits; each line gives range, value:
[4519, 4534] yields 23.06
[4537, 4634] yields 33.64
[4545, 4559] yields 19.8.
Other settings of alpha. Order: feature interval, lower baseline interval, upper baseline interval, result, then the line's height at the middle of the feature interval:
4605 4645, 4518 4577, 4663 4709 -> -0.075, 17.1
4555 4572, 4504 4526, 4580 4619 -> 0.012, 17.1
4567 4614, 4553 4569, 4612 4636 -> 0.041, 17.9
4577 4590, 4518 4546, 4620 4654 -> 0.068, 17.3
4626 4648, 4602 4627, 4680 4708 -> 0.031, 18.3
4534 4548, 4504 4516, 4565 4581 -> 0.115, 18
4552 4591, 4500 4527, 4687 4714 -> 0.021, 17.4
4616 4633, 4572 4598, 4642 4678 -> -0.106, 17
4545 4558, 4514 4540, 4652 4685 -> 0.134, 16.6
